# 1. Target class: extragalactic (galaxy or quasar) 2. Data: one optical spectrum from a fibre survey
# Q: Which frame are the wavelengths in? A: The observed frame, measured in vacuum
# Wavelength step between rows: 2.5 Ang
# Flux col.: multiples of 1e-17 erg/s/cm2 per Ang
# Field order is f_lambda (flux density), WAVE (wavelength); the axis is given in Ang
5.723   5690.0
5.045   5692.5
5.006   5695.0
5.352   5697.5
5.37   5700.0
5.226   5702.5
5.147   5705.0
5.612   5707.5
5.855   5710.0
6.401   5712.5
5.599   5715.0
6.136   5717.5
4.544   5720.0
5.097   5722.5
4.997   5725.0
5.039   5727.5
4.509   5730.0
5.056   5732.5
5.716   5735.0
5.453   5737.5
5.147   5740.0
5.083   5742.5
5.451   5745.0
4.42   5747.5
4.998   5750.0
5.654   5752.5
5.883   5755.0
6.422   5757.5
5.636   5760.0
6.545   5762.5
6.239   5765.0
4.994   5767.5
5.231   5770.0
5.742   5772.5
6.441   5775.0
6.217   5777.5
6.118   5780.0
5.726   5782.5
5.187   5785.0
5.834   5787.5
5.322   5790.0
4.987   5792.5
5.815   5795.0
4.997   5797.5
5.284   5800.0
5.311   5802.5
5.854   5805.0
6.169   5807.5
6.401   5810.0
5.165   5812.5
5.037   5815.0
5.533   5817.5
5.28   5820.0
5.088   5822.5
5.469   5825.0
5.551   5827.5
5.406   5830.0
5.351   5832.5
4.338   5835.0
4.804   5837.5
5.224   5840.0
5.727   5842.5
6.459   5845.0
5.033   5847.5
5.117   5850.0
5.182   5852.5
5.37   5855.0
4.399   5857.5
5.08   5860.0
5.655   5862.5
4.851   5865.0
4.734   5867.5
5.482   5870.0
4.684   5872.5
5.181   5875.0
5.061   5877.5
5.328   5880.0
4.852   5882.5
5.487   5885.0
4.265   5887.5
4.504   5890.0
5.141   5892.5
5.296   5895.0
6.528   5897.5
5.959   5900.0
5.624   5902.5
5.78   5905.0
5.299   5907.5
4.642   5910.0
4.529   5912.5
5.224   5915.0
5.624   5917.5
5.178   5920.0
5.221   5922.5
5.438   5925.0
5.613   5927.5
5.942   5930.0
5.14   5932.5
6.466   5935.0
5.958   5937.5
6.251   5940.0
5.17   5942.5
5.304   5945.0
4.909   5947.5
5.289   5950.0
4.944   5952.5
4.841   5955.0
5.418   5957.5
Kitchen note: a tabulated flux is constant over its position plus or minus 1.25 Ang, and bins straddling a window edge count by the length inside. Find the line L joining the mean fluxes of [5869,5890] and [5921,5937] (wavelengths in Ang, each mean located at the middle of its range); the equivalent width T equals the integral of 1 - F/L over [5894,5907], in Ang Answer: -1.3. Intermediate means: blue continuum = 5.01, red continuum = 5.64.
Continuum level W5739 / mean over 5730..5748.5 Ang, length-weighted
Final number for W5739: 5.15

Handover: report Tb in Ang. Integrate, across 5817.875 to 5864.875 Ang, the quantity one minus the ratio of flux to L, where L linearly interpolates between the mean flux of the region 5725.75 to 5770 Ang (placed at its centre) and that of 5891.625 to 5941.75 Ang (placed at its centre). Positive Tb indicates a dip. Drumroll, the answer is 2.0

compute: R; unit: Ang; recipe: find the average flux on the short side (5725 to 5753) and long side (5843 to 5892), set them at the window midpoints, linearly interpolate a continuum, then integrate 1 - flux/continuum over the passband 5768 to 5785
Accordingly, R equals -2.3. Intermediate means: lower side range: 5.12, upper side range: 5.1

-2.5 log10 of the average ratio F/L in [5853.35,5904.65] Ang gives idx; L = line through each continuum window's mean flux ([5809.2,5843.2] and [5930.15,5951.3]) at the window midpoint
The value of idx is 0.05 mag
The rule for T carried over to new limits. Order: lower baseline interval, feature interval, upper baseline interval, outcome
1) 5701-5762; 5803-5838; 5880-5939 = -0.08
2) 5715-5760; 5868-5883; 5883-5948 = 0.80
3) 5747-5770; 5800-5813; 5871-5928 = -0.60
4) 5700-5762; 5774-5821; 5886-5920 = -2.38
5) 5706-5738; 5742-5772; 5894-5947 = -0.86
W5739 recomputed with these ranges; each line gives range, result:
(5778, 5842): 5.42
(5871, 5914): 5.19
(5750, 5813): 5.72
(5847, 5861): 5.03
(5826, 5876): 5.18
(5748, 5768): 5.77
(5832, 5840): 4.84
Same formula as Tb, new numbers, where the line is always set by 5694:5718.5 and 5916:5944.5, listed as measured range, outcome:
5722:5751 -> 2.6 Ang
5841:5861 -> 1.1 Ang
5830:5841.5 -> 1.2 Ang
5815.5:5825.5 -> 0.5 Ang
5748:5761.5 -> -0.2 Ang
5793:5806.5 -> 0.4 Ang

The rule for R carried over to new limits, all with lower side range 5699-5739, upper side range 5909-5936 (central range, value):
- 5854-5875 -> 1.3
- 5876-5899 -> 0.8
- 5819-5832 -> 0.0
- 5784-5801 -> 0.0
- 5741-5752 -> 0.7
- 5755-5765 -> -1.5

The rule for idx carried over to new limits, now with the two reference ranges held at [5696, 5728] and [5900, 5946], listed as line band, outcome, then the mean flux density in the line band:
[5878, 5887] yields 0.07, 5.13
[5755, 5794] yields -0.07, 5.78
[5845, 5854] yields 0.03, 5.31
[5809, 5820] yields -0.01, 5.49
